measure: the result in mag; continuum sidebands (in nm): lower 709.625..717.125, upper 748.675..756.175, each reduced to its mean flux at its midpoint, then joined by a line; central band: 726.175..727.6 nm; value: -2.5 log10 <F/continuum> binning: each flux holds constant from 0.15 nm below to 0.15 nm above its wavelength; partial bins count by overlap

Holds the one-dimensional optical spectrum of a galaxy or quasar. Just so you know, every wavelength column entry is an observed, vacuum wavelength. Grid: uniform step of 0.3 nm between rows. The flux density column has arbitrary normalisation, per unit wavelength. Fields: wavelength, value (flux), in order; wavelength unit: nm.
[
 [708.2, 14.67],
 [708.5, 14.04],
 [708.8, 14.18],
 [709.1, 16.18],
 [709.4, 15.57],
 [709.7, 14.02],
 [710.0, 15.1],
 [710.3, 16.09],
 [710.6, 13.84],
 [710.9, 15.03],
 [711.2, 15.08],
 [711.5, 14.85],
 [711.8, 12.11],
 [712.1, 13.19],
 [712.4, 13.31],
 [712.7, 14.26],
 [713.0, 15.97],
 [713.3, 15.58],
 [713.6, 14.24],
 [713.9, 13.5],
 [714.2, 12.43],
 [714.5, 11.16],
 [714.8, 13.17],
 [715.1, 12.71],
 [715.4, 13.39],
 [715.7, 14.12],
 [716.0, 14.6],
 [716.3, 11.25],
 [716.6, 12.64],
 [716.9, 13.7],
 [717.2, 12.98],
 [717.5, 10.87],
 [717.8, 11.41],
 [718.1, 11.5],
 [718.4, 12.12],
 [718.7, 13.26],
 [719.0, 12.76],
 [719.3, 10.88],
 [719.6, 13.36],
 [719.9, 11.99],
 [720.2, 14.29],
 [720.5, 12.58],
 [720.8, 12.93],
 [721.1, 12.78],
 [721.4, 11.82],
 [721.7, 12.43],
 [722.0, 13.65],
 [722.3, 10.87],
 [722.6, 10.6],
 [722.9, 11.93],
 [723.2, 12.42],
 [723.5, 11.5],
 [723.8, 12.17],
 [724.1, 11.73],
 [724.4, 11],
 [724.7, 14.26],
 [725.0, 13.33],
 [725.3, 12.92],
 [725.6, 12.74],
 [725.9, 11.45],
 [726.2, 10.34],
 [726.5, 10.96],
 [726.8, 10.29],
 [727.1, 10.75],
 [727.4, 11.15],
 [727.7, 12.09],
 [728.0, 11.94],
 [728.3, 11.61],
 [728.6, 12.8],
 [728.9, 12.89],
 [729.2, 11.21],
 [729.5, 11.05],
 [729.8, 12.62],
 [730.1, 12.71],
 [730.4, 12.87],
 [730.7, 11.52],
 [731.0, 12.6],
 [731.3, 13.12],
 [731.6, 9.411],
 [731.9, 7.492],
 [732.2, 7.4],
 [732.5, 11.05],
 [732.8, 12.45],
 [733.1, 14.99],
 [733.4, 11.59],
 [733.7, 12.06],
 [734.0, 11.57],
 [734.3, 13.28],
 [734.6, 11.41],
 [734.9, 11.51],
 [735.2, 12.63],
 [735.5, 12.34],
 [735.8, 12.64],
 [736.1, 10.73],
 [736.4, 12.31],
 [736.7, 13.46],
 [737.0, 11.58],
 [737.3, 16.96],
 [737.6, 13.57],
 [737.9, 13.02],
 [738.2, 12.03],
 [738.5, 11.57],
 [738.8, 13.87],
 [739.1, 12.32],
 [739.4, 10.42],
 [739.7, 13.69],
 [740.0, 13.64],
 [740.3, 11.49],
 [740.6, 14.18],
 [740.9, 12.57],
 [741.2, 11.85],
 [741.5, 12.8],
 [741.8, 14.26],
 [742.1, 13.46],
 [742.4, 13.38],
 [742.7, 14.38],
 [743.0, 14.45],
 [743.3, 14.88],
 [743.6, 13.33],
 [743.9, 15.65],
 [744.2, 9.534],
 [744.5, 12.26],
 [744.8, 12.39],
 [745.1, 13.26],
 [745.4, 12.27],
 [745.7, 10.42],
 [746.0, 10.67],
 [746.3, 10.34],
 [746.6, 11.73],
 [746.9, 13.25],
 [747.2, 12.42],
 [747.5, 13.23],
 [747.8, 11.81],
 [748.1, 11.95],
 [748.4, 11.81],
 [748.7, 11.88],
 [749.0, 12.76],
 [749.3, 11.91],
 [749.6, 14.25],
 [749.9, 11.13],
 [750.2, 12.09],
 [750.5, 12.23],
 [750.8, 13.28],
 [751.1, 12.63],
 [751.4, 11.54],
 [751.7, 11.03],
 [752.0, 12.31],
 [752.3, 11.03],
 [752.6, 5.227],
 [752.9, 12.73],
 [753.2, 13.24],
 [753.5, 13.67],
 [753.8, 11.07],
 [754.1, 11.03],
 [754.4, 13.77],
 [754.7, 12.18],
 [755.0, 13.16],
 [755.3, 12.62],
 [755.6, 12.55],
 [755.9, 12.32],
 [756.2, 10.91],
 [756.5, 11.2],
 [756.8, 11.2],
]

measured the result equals 0.22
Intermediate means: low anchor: 13.8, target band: 10.8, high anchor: 12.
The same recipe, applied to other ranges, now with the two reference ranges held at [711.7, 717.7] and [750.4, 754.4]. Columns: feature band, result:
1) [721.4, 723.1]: 0.091 mag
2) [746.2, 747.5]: -0.020 mag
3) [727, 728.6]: 0.094 mag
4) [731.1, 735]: 0.104 mag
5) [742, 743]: -0.148 mag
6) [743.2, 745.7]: -0.064 mag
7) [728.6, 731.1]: 0.036 mag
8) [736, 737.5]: -0.065 mag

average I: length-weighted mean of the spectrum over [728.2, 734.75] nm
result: 11.7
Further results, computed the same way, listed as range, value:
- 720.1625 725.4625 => 12.4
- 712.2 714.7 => 13.8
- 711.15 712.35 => 13.7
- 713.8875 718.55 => 12.6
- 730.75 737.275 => 11.8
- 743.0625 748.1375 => 12.4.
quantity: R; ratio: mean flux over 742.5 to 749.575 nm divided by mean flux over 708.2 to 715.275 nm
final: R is 0.88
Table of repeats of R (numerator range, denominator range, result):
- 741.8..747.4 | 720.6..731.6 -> 1.06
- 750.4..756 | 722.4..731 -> 1.01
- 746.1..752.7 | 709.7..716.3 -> 0.85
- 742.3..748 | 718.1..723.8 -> 1.02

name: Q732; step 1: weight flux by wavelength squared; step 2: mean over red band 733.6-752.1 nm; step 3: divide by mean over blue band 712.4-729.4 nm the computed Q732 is 1.1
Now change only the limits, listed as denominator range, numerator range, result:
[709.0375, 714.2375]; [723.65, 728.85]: 0.85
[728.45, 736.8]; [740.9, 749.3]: 1.10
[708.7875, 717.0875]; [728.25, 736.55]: 0.89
